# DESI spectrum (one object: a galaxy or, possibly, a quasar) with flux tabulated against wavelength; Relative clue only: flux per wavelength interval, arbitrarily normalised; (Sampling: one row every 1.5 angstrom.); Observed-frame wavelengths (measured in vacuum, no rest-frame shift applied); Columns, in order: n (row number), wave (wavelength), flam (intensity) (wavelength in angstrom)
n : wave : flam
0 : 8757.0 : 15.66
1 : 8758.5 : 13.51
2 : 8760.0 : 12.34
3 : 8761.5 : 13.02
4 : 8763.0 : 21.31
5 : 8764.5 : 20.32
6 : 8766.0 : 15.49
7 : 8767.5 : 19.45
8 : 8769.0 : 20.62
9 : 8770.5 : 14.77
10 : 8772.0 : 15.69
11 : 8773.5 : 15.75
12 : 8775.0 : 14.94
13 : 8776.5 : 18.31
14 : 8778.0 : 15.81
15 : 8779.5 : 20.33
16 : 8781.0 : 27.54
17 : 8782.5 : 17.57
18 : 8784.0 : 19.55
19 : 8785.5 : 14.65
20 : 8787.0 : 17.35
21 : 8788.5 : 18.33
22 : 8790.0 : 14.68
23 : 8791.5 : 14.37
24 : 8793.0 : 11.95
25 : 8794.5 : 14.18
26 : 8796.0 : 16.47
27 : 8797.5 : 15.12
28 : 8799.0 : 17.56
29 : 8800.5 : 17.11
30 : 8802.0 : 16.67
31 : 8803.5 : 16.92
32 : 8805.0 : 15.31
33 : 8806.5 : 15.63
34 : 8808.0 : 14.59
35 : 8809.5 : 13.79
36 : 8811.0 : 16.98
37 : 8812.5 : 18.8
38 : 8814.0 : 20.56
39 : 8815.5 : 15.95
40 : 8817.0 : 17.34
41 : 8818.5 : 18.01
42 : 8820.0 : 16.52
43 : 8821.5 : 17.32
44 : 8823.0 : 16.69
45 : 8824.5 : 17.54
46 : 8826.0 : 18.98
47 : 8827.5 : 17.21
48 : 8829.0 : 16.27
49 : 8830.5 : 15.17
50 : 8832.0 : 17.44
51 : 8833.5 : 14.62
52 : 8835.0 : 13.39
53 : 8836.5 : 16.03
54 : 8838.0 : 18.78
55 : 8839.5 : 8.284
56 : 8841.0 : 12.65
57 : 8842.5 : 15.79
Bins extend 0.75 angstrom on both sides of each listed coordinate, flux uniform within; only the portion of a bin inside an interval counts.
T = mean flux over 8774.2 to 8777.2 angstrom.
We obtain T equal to 16.6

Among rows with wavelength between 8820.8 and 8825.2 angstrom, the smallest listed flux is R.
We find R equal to 16.69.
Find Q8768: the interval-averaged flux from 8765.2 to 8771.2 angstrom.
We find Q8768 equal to 17.6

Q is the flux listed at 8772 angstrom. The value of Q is 15.69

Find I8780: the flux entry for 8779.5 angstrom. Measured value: 20.33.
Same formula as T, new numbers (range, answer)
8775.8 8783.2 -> 19.9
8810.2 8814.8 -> 18.7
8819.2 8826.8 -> 17.4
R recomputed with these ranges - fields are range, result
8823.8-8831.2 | 15.17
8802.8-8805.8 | 15.31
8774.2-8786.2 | 14.65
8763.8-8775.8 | 14.77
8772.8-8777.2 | 14.94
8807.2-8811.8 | 13.79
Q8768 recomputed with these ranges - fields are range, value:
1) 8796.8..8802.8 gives 16.6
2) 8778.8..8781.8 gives 23.9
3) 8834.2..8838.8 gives 16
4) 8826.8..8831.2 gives 16.2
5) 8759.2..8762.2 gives 12.7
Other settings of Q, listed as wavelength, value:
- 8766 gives 15.49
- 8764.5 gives 20.32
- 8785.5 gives 14.65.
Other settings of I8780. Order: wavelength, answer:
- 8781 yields 27.54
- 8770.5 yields 14.77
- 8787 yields 17.35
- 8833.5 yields 14.62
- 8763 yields 21.31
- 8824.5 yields 17.54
